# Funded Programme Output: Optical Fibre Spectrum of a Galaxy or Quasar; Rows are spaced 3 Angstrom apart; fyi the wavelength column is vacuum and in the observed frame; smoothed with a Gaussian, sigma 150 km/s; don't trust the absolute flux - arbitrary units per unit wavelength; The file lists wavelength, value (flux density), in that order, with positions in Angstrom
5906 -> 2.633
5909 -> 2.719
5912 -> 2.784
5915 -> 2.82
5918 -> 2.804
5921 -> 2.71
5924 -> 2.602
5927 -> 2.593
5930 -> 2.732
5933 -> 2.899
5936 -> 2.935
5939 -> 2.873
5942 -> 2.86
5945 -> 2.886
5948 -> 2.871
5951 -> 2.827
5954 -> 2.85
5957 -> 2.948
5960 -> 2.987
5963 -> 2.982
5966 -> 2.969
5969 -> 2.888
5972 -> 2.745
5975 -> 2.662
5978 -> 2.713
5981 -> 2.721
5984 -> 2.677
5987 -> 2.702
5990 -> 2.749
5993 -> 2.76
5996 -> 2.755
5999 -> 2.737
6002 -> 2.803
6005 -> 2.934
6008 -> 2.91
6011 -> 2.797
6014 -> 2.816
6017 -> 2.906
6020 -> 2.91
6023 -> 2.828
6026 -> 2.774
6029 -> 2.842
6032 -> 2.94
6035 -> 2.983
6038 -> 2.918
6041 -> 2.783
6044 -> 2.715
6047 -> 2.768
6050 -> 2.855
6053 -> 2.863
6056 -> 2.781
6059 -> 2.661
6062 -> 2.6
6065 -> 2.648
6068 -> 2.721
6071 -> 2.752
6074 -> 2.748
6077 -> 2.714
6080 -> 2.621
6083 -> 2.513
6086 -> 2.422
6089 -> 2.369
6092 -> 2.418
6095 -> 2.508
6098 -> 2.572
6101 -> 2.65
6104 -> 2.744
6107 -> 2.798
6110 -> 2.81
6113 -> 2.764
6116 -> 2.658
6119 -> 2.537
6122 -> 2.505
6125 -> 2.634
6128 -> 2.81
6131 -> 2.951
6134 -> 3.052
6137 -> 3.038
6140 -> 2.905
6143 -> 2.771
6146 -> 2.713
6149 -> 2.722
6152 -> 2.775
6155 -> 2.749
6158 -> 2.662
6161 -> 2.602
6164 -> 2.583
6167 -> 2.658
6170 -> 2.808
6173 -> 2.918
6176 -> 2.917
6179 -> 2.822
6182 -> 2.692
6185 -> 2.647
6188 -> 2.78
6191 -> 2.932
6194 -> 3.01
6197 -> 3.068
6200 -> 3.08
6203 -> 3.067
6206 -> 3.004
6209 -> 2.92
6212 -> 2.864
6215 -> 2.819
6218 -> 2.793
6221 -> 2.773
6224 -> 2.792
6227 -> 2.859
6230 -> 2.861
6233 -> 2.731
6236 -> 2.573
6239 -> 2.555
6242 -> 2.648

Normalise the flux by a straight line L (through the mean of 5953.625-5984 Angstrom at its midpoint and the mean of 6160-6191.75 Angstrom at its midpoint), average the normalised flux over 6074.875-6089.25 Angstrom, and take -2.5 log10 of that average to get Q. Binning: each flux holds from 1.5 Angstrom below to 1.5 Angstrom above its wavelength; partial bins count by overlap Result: 0.10 mag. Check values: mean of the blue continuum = 2.84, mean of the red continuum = 2.76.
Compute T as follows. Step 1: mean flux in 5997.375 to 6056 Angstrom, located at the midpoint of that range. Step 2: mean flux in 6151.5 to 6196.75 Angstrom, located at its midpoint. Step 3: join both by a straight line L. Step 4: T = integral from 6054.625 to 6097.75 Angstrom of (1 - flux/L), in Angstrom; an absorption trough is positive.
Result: 3.3 Angstrom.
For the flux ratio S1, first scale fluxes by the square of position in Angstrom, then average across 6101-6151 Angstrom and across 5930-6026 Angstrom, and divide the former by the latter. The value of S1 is 1.03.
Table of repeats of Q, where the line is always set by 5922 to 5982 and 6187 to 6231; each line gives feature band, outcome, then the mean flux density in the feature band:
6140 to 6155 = 0.05 mag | 2.76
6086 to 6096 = 0.18 mag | 2.43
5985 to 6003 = 0.04 mag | 2.75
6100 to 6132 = 0.07 mag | 2.71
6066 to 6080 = 0.06 mag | 2.72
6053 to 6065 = 0.06 mag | 2.7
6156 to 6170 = 0.10 mag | 2.65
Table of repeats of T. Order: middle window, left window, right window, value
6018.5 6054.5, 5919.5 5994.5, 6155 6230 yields -0.42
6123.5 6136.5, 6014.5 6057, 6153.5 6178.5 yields -0.49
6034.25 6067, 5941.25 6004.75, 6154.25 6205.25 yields 0.53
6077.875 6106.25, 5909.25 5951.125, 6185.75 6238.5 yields 2.92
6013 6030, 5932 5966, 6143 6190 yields 0.02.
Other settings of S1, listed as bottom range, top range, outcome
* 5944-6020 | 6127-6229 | 1.07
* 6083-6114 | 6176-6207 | 1.15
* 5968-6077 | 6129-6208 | 1.07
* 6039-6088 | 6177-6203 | 1.12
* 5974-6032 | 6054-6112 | 0.97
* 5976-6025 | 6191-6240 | 1.10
